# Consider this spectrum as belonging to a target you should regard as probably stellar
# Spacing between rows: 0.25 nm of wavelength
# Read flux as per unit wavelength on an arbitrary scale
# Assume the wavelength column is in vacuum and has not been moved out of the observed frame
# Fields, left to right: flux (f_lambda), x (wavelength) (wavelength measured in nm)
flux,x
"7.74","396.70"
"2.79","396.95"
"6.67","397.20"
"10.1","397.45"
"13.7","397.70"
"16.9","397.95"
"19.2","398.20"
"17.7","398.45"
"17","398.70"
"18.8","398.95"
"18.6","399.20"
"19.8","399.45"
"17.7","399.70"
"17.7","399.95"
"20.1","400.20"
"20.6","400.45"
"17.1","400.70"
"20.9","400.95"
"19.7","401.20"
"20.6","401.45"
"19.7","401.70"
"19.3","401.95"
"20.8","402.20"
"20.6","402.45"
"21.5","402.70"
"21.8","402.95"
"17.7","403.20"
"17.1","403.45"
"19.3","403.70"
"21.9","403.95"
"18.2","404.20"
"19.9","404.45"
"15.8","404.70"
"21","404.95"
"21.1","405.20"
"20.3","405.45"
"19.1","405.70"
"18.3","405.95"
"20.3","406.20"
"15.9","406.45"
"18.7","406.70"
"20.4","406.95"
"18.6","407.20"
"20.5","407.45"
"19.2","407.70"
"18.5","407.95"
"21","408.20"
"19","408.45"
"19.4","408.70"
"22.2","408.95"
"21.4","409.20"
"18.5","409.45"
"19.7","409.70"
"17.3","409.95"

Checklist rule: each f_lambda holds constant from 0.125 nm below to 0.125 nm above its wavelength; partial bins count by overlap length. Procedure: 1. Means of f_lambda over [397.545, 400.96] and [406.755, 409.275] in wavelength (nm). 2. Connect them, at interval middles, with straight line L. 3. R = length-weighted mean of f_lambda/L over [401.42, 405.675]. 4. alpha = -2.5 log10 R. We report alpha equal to -0.04 mag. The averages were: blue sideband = 18.1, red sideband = 20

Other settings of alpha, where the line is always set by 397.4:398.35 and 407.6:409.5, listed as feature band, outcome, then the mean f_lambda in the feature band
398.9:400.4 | -0.17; 18.9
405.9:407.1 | 0.02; 18.7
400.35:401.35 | -0.17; 19.6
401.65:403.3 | -0.17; 20.3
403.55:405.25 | -0.07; 19.5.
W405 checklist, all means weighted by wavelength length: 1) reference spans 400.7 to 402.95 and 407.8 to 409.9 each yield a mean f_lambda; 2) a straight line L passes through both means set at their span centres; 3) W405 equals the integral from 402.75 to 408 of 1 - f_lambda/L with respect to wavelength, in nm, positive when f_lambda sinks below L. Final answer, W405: 0.21 nm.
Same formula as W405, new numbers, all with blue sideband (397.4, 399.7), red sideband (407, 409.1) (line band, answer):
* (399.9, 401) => -0.10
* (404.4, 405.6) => -0.04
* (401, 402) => -0.11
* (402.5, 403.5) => -0.08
